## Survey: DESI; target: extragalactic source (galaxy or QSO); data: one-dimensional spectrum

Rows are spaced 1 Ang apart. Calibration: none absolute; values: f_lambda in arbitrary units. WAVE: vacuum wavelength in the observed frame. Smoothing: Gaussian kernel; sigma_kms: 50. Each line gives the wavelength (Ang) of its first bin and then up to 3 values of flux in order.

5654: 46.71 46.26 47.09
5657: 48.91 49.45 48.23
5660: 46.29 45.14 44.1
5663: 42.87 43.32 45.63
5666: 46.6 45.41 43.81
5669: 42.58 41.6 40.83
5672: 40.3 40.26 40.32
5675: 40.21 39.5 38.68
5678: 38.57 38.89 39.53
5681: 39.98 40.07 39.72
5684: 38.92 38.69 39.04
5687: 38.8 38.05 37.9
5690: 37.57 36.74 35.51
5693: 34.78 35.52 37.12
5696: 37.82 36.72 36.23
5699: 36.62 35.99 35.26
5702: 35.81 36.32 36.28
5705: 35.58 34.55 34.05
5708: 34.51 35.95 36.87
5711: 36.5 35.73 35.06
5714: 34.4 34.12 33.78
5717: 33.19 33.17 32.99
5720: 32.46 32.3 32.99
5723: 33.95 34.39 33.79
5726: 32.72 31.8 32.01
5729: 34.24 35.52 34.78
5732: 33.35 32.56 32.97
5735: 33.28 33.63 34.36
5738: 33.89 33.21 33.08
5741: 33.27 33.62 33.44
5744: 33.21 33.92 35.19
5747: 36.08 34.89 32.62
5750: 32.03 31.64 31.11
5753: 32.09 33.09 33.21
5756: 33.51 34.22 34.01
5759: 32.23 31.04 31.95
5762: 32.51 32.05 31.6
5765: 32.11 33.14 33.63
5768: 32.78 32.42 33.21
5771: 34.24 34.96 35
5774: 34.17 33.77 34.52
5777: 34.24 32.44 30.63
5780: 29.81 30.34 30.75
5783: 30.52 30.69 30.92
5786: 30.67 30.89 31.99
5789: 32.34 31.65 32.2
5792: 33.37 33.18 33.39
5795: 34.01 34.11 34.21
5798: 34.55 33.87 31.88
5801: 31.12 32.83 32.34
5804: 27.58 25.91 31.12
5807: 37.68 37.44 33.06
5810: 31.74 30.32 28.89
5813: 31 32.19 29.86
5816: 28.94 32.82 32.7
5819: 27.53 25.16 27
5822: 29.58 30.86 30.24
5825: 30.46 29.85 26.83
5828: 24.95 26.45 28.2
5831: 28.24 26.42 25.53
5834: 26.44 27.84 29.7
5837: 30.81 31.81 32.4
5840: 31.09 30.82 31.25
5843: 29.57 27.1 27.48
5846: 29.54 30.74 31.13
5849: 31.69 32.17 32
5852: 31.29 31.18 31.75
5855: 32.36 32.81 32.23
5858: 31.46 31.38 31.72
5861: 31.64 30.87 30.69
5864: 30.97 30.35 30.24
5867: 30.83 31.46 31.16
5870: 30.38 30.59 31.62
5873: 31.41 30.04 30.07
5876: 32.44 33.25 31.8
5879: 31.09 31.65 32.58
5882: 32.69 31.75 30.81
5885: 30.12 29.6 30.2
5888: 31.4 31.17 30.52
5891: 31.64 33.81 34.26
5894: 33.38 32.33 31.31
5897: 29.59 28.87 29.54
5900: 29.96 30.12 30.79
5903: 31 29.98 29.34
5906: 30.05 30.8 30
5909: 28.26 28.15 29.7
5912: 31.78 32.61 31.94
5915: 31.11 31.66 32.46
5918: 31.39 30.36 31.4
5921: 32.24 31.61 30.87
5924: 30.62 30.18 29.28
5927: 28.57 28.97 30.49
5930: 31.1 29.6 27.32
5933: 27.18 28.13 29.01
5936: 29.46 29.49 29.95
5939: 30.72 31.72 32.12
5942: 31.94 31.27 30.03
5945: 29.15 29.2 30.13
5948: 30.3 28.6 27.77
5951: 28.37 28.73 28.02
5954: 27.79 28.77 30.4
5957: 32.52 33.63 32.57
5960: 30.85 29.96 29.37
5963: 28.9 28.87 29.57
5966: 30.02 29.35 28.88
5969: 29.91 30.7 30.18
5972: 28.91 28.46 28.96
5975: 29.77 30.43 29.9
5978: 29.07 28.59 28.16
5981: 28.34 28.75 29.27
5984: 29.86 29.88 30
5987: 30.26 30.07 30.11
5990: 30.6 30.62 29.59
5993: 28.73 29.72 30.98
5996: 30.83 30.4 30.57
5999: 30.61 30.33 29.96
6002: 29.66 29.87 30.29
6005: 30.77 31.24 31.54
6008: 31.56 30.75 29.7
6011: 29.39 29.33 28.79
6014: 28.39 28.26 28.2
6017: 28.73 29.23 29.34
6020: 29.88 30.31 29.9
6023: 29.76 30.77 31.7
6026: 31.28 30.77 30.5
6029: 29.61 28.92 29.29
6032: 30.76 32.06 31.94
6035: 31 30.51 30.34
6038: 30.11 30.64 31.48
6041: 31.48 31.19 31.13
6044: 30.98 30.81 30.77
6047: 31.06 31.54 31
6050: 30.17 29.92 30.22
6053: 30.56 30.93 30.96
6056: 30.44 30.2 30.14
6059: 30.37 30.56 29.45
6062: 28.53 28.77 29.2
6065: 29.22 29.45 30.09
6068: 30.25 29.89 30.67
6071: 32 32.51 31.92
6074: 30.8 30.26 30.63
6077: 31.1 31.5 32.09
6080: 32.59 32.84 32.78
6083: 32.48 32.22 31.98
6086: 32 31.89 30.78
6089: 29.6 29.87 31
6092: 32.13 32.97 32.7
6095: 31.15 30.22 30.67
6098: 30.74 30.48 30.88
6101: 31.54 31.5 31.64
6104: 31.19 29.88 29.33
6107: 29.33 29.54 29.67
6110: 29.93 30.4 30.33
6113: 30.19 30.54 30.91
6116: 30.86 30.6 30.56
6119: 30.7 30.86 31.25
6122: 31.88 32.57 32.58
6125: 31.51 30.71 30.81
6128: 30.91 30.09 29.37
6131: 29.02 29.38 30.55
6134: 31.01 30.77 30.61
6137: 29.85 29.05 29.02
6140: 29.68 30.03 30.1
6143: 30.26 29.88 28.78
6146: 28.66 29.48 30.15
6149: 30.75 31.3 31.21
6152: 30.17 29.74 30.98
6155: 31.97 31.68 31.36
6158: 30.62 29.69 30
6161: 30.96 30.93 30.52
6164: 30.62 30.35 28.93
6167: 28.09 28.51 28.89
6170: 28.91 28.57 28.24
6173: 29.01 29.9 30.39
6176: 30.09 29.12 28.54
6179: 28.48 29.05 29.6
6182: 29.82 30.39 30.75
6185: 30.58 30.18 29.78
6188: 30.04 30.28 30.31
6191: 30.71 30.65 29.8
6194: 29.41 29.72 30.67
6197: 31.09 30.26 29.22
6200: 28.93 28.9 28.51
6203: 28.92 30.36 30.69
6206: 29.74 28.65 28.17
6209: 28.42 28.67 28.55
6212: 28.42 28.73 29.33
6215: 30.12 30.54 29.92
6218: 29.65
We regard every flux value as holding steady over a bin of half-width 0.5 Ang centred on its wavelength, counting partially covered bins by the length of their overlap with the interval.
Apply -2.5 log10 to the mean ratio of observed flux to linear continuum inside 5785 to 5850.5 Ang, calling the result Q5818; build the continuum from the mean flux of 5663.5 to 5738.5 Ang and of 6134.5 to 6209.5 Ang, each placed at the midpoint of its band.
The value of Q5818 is 0.15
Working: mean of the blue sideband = 36.8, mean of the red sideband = 29.8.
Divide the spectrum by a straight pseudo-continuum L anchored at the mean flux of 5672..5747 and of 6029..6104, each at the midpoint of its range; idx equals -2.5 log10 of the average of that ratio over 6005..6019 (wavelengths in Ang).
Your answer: 0.07 mag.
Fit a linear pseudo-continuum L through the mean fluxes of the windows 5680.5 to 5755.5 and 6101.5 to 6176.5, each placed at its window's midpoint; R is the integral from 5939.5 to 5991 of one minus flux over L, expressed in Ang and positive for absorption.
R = 3.79 Ang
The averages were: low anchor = 34.9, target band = 29.8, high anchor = 30.2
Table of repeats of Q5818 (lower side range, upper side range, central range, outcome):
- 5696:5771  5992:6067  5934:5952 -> 0.05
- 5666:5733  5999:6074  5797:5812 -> 0.08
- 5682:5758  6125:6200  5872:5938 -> 0.07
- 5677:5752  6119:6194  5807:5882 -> 0.11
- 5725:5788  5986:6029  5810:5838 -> 0.11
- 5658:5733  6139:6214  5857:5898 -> 0.11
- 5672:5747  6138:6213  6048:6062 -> 0.03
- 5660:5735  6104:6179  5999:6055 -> 0.06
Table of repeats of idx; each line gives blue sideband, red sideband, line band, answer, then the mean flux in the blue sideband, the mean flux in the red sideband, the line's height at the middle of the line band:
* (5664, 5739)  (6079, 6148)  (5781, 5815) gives 0.11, 36.7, 30.7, 35.3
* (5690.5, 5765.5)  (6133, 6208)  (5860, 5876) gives 0.06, 34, 29.9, 32.7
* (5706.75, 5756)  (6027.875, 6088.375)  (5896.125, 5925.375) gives 0.05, 33.7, 30.8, 32.1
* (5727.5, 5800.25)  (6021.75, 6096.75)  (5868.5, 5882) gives 0.02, 33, 30.8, 32.2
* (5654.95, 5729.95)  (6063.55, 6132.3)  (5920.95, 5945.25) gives 0.13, 38.2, 30.9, 33.9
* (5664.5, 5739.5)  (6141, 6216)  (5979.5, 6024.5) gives 0.09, 36.6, 29.8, 32.3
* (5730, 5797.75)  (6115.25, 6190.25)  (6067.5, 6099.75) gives -0.03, 32.9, 30.1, 30.6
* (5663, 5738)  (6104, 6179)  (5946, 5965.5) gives 0.11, 36.8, 30.2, 33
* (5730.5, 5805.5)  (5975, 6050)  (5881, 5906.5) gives 0.01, 32.7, 30.2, 31.4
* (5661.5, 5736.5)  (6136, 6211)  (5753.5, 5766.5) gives 0.11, 37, 29.8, 36.1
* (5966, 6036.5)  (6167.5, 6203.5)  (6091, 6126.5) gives -0.04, 29.9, 29.6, 29.7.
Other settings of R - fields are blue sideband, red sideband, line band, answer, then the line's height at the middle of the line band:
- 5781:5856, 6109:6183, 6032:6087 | -1.1 Ang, 30.3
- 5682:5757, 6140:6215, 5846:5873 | 1.6 Ang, 33.2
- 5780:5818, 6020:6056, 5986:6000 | 0.3 Ang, 30.9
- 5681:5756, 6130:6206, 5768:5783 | 0.6 Ang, 34.2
